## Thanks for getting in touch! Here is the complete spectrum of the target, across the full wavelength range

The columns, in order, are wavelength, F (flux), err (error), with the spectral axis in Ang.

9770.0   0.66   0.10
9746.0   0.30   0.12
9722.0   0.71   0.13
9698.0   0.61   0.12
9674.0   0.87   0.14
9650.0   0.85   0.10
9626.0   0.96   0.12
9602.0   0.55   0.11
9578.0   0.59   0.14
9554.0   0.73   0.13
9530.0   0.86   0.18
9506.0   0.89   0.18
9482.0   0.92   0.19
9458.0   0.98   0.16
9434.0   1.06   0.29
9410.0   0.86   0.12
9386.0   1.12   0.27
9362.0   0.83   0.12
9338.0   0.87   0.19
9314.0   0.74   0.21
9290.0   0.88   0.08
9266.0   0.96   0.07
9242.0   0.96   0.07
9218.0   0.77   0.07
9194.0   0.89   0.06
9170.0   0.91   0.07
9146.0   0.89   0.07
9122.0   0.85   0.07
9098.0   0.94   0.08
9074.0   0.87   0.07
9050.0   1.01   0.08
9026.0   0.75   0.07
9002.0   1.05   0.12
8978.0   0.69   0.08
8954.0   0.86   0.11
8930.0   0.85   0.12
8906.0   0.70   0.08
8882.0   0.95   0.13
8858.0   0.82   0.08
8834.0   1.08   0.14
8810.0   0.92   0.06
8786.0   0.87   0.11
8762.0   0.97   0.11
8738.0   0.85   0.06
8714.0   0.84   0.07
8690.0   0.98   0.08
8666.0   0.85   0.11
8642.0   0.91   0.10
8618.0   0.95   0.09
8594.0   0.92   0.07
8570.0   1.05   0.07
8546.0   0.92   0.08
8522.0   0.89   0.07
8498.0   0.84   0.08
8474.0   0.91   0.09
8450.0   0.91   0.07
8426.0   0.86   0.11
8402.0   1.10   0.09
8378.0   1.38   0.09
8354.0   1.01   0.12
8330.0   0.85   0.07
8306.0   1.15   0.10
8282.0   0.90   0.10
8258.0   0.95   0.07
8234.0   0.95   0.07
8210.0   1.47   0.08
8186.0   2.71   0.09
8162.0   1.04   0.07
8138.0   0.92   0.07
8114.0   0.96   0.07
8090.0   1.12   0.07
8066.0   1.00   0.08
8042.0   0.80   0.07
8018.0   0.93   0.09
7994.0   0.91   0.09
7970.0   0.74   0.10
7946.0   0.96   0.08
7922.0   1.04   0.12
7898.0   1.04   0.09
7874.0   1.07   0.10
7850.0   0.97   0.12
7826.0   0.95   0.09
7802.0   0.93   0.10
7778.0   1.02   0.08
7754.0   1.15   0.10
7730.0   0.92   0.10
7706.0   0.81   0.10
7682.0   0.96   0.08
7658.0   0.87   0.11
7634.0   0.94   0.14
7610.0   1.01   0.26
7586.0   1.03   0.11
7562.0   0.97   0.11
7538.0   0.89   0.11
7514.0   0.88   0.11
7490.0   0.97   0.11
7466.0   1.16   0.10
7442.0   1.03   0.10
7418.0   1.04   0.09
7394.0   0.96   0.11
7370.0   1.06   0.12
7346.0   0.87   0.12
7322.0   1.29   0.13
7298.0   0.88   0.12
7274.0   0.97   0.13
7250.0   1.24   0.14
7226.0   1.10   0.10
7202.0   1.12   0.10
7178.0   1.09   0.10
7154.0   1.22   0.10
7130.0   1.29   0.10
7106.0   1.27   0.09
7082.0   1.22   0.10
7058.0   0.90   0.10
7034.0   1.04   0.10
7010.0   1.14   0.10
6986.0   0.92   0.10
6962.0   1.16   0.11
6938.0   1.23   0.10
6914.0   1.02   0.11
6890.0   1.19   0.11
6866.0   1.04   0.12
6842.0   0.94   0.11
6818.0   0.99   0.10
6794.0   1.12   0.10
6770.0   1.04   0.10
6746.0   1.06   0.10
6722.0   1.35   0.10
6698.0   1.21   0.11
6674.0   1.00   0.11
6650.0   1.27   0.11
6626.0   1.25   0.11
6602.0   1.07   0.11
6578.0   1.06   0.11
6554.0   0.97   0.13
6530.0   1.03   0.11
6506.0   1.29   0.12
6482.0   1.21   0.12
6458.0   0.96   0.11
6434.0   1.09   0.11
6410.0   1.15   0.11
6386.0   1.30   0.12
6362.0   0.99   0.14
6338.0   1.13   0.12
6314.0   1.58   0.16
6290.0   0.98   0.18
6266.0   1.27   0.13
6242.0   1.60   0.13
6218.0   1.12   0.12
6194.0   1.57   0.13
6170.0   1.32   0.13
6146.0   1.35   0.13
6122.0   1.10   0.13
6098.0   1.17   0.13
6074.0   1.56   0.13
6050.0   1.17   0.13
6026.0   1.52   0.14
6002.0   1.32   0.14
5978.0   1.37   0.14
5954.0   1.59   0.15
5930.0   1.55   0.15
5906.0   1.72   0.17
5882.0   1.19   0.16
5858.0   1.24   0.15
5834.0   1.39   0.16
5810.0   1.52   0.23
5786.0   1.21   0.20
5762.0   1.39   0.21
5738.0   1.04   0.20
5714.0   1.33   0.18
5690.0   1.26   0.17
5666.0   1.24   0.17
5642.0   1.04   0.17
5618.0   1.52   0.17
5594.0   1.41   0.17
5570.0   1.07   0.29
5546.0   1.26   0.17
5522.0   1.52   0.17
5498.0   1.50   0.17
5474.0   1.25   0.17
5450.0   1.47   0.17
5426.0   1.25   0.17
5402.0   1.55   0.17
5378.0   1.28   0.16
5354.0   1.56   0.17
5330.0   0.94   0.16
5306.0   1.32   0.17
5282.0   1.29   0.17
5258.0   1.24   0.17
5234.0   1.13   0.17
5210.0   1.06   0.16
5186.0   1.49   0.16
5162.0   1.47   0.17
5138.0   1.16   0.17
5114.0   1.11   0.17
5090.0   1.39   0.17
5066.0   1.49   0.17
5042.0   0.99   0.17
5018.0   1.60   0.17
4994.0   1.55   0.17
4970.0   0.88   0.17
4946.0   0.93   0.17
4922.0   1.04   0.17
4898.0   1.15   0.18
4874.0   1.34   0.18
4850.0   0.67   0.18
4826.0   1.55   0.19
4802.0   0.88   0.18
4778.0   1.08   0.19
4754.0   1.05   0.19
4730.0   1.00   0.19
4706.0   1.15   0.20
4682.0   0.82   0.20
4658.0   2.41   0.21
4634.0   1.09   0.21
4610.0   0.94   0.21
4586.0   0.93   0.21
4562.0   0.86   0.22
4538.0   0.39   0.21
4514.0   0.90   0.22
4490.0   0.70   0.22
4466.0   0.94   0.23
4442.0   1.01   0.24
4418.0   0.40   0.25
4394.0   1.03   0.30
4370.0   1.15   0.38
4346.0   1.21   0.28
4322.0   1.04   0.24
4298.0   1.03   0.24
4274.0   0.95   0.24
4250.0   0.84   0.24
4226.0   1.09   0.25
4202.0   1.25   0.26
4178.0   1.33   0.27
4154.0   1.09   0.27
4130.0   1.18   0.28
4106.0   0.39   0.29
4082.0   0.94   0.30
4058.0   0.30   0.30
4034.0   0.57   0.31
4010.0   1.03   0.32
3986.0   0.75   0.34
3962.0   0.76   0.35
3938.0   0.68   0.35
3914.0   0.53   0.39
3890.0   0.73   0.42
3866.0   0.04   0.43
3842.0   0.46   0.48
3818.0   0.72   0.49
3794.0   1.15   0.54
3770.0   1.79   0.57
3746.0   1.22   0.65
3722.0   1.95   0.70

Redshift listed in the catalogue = 0.25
